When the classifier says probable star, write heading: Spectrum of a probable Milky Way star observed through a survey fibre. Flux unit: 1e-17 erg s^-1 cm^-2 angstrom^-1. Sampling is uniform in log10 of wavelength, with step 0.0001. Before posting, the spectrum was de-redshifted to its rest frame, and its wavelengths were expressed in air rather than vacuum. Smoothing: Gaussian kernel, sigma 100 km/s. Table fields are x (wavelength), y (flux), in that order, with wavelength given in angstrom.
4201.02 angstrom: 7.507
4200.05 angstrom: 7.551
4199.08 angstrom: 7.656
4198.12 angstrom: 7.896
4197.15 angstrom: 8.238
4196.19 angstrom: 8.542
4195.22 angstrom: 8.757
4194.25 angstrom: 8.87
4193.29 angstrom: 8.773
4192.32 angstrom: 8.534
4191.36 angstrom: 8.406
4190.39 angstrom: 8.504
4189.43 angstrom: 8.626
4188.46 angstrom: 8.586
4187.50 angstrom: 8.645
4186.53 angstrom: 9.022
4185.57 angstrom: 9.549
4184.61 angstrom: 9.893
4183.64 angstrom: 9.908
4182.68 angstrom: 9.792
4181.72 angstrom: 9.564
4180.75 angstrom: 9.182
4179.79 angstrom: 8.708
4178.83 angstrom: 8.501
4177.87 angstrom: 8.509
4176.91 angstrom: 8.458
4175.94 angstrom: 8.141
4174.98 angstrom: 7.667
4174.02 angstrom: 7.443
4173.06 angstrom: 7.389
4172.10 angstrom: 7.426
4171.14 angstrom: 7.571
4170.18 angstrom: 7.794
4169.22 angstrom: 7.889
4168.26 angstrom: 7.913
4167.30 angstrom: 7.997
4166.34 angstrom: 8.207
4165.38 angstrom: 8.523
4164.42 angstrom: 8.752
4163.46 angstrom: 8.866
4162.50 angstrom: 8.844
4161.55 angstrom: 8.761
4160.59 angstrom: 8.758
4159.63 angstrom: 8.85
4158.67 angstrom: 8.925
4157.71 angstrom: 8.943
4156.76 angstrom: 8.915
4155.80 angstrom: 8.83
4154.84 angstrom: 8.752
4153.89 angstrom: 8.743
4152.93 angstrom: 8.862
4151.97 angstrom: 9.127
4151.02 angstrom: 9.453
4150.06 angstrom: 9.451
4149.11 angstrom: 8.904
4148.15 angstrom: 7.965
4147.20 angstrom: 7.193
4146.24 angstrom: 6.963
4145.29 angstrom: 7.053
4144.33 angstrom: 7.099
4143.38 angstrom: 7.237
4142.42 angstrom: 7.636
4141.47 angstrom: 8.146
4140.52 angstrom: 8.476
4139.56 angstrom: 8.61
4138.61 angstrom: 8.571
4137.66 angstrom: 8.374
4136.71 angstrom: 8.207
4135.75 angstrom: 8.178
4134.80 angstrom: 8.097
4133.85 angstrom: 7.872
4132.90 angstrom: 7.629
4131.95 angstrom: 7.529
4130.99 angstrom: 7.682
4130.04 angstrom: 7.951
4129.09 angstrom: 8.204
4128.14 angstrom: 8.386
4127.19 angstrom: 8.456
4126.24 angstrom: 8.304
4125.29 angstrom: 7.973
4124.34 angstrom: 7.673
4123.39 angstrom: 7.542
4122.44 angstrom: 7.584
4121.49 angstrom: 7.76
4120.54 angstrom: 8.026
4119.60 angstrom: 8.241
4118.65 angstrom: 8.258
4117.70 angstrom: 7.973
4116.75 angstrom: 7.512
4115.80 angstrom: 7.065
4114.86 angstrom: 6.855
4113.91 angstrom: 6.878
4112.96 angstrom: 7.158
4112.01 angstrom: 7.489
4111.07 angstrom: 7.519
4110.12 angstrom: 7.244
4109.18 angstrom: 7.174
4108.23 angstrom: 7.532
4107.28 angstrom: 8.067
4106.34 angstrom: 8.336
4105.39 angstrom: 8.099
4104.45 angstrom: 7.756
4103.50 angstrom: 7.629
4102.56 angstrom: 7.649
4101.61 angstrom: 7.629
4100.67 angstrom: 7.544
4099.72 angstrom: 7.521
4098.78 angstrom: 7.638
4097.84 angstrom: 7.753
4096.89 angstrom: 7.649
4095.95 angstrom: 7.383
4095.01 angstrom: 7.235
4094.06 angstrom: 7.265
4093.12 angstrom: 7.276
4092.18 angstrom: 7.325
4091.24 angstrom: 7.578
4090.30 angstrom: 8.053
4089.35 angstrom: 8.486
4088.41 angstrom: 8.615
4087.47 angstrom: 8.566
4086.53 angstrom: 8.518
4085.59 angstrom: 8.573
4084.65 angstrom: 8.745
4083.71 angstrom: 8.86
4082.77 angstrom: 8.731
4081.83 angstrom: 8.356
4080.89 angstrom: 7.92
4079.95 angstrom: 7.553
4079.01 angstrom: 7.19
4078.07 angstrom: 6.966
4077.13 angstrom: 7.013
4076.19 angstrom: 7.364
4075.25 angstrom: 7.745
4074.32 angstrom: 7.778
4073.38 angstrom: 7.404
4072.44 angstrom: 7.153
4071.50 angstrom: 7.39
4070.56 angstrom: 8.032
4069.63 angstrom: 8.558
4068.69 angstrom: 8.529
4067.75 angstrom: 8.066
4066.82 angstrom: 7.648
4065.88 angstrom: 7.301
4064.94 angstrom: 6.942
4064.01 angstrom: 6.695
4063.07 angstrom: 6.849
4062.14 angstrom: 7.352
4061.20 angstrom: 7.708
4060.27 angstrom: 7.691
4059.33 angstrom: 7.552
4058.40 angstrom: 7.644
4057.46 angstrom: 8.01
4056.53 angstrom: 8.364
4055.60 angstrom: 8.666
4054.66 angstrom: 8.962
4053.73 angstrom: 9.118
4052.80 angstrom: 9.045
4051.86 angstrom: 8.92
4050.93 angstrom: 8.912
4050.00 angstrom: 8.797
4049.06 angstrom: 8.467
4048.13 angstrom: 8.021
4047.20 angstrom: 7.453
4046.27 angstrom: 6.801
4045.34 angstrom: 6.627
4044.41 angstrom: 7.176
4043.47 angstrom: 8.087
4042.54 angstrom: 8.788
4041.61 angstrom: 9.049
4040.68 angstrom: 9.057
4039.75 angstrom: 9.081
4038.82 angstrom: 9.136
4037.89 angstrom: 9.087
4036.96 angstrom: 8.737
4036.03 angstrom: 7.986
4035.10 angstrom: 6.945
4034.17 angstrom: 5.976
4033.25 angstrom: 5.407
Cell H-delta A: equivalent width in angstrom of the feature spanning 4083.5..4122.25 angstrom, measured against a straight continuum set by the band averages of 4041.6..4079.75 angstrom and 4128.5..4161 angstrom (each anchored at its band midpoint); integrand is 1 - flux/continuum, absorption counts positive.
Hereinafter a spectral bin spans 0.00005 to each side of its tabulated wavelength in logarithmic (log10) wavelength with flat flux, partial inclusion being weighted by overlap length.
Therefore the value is 1.4 angstrom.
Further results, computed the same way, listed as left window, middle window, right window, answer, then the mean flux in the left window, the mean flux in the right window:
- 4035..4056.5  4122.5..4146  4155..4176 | 1.1 angstrom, 8.41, 8.3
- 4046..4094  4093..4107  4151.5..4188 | 0.9 angstrom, 7.95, 8.62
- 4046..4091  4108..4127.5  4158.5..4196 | 1.5 angstrom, 7.98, 8.57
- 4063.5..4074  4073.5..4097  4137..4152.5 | -0.4 angstrom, 7.6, 8.15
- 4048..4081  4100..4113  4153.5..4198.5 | 0.8 angstrom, 7.87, 8.58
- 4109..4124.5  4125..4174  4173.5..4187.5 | -0.1 angstrom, 7.53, 8.87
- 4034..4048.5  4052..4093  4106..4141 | 0.2 angstrom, 8.04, 7.85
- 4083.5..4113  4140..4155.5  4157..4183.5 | 0.1 angstrom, 7.81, 8.45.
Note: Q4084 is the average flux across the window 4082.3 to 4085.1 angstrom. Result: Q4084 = 8.78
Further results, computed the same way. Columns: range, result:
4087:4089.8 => 8.57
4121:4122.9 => 7.67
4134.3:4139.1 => 8.29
